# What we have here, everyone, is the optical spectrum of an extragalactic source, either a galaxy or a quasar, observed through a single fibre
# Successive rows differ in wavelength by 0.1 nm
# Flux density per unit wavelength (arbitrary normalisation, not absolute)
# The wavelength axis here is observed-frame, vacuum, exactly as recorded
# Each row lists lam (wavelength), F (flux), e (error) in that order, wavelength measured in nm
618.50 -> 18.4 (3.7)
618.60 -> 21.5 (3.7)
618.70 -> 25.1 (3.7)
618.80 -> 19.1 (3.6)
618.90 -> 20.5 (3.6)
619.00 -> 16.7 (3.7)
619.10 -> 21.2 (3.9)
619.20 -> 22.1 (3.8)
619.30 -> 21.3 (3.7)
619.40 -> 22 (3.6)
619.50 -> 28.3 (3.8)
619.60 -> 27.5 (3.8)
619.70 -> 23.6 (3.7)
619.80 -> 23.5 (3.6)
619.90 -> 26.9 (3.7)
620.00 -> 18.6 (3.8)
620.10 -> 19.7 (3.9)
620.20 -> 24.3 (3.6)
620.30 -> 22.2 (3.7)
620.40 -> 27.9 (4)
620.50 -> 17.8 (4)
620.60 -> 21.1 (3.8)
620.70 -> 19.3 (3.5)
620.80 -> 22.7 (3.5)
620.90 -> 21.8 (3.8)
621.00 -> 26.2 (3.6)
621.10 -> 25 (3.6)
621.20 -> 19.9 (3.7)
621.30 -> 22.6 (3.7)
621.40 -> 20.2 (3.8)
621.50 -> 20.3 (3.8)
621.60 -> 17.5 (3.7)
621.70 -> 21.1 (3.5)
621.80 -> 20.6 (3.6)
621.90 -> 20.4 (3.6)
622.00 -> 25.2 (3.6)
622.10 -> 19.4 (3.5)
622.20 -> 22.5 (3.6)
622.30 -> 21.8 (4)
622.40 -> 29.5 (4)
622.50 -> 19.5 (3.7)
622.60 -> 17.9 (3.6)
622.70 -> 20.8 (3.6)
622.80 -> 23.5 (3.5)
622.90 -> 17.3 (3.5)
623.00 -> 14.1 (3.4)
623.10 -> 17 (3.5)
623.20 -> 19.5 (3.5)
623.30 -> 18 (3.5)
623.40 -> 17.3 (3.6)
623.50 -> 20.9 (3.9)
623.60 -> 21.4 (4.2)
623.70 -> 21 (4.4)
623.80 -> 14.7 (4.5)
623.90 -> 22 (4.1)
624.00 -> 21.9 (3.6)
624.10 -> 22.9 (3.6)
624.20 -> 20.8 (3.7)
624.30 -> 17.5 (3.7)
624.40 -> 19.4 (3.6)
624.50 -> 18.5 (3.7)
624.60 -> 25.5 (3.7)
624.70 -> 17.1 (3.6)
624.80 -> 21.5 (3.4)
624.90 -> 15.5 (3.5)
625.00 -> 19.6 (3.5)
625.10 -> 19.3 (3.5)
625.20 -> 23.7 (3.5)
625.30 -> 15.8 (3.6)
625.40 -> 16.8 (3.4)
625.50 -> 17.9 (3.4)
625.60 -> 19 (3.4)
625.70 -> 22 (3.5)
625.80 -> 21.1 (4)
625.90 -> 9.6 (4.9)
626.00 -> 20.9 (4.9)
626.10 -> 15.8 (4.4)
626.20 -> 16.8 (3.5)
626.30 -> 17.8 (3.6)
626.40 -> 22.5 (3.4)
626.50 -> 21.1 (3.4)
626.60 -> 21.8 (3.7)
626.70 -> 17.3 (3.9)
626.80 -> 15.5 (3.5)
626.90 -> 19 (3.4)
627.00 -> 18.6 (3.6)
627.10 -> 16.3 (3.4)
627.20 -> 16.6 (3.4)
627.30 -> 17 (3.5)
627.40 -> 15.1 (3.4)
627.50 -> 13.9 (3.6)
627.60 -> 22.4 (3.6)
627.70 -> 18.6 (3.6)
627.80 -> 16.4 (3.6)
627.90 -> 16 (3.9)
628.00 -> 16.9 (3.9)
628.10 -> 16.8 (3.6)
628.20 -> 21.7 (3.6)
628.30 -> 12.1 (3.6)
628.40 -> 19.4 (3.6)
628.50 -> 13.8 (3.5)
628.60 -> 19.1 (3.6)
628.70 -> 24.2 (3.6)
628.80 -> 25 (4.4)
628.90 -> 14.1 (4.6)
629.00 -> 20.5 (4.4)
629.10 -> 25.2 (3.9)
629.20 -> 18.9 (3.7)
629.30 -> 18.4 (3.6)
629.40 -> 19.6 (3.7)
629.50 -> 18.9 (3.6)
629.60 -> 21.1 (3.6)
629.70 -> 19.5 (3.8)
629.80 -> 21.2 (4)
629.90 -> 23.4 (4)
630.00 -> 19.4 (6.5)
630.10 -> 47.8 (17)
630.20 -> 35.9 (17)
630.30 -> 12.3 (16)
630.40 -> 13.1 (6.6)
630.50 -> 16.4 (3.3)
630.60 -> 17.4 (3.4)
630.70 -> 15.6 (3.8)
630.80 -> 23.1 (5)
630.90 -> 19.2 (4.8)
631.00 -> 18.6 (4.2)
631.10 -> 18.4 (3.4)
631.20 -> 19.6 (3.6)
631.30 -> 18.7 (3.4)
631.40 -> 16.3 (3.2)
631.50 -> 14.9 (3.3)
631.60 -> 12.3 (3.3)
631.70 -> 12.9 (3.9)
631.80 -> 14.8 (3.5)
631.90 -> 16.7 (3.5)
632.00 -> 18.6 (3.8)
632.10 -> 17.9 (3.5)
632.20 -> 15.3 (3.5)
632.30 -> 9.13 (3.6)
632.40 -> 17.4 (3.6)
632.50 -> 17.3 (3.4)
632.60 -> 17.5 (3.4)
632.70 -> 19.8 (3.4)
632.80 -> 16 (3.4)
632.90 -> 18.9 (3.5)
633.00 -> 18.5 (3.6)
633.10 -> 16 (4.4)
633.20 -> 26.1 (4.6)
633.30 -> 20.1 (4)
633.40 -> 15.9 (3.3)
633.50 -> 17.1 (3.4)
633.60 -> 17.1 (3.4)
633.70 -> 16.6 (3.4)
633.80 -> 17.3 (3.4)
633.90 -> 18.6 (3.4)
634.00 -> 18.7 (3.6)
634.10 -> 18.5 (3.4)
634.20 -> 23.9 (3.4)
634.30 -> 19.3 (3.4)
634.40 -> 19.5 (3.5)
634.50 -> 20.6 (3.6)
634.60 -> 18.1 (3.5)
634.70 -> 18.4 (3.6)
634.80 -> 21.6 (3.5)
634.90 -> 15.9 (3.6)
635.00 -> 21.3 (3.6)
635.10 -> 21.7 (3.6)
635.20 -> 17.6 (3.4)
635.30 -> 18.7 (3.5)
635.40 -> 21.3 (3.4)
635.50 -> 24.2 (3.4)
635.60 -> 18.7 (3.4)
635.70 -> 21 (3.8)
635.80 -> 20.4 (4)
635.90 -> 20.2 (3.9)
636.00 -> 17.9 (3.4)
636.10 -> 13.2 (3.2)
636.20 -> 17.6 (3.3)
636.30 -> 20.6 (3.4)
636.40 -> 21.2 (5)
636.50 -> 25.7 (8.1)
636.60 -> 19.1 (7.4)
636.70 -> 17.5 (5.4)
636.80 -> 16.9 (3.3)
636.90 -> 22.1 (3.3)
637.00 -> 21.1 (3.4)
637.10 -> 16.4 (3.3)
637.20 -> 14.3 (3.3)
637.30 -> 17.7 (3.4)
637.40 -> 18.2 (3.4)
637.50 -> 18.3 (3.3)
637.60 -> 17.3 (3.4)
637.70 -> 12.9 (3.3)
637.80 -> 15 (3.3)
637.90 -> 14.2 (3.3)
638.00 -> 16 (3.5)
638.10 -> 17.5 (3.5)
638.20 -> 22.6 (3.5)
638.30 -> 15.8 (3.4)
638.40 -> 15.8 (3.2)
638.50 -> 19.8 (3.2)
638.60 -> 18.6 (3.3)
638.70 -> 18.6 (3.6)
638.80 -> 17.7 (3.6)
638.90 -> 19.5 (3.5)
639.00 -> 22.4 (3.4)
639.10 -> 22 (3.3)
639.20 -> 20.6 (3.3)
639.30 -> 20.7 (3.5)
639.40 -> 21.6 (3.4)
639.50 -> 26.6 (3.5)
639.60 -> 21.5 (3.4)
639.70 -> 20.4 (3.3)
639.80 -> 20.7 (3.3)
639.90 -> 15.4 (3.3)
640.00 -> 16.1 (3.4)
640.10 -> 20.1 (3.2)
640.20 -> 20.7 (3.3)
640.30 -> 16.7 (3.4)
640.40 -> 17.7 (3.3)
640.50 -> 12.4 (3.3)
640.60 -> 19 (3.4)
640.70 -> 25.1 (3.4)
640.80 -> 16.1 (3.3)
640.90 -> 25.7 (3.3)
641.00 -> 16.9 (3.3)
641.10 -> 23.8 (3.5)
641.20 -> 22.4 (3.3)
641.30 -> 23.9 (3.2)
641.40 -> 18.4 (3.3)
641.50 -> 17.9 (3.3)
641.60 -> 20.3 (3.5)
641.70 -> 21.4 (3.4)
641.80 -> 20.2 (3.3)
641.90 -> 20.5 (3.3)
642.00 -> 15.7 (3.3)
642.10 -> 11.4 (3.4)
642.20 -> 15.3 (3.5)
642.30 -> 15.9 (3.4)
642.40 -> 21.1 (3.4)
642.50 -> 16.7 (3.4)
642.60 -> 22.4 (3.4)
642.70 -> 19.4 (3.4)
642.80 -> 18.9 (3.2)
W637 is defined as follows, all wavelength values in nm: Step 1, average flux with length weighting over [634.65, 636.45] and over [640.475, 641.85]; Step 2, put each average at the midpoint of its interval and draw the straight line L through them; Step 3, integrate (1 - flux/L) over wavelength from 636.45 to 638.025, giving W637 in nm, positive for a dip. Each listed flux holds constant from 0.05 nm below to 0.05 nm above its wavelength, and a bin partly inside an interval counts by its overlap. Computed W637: 0.166 nm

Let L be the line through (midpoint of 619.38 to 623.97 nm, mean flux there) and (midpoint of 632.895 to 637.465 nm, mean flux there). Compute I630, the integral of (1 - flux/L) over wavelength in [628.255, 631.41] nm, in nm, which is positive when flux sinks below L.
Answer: -0.03 nm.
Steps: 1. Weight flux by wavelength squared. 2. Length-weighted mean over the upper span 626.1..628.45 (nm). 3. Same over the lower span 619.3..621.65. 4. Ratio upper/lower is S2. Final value 0.81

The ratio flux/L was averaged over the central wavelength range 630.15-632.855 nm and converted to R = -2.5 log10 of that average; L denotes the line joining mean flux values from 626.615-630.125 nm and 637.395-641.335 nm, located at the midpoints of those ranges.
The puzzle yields 0.118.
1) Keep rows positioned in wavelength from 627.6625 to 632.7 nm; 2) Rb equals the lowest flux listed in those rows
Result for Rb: 9.13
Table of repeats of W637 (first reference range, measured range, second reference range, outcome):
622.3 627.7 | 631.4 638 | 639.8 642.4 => 0.28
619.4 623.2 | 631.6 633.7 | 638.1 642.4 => 0.34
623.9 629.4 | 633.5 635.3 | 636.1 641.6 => -0.01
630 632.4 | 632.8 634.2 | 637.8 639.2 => 0.00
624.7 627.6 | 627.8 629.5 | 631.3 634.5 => -0.08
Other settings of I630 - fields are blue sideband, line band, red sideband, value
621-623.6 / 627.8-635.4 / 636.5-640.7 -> 0.24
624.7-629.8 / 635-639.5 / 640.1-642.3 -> -0.01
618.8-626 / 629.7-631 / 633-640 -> -0.14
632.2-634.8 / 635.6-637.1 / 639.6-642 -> -0.05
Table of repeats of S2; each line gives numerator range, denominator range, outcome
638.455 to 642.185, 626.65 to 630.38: 1.04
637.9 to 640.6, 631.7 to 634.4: 1.09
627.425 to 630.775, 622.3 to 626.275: 1.04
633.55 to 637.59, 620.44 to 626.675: 0.99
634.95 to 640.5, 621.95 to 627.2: 1.02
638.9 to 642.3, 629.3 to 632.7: 1.08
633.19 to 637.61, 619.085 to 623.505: 0.93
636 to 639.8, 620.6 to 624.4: 0.96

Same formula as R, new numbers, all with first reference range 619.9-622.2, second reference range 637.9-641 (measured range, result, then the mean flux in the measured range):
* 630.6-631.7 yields 0.169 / 17.4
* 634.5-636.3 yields 0.027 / 19.4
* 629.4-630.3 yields -0.204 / 24.8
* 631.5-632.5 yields 0.319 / 15.1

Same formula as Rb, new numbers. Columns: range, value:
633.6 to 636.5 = 13.2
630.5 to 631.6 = 12.3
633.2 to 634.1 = 15.9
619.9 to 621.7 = 17.5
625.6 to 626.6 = 9.6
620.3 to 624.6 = 14.1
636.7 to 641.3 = 12.4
